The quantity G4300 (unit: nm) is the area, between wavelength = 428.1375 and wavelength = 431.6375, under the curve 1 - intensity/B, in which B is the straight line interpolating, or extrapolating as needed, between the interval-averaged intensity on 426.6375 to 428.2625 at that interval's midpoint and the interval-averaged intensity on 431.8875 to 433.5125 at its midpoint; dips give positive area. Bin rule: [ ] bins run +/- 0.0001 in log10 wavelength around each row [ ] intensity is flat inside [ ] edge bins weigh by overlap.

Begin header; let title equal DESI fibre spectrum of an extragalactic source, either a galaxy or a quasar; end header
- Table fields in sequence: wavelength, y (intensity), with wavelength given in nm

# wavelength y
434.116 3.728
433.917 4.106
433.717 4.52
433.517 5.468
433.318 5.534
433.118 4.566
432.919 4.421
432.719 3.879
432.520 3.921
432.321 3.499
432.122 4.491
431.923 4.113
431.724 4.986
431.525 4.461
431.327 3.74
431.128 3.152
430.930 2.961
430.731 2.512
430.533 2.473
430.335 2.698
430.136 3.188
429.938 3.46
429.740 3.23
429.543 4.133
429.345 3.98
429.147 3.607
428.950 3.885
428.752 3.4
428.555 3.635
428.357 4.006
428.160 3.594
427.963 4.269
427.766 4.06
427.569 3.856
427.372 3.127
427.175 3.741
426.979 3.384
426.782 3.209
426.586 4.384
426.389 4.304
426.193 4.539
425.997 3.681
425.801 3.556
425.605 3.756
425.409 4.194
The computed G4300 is 0.47 nm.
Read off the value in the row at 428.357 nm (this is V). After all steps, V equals 4.006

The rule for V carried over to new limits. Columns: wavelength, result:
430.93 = 2.961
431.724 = 4.986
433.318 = 5.534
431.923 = 4.113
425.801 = 3.556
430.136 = 3.188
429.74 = 3.23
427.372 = 3.127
